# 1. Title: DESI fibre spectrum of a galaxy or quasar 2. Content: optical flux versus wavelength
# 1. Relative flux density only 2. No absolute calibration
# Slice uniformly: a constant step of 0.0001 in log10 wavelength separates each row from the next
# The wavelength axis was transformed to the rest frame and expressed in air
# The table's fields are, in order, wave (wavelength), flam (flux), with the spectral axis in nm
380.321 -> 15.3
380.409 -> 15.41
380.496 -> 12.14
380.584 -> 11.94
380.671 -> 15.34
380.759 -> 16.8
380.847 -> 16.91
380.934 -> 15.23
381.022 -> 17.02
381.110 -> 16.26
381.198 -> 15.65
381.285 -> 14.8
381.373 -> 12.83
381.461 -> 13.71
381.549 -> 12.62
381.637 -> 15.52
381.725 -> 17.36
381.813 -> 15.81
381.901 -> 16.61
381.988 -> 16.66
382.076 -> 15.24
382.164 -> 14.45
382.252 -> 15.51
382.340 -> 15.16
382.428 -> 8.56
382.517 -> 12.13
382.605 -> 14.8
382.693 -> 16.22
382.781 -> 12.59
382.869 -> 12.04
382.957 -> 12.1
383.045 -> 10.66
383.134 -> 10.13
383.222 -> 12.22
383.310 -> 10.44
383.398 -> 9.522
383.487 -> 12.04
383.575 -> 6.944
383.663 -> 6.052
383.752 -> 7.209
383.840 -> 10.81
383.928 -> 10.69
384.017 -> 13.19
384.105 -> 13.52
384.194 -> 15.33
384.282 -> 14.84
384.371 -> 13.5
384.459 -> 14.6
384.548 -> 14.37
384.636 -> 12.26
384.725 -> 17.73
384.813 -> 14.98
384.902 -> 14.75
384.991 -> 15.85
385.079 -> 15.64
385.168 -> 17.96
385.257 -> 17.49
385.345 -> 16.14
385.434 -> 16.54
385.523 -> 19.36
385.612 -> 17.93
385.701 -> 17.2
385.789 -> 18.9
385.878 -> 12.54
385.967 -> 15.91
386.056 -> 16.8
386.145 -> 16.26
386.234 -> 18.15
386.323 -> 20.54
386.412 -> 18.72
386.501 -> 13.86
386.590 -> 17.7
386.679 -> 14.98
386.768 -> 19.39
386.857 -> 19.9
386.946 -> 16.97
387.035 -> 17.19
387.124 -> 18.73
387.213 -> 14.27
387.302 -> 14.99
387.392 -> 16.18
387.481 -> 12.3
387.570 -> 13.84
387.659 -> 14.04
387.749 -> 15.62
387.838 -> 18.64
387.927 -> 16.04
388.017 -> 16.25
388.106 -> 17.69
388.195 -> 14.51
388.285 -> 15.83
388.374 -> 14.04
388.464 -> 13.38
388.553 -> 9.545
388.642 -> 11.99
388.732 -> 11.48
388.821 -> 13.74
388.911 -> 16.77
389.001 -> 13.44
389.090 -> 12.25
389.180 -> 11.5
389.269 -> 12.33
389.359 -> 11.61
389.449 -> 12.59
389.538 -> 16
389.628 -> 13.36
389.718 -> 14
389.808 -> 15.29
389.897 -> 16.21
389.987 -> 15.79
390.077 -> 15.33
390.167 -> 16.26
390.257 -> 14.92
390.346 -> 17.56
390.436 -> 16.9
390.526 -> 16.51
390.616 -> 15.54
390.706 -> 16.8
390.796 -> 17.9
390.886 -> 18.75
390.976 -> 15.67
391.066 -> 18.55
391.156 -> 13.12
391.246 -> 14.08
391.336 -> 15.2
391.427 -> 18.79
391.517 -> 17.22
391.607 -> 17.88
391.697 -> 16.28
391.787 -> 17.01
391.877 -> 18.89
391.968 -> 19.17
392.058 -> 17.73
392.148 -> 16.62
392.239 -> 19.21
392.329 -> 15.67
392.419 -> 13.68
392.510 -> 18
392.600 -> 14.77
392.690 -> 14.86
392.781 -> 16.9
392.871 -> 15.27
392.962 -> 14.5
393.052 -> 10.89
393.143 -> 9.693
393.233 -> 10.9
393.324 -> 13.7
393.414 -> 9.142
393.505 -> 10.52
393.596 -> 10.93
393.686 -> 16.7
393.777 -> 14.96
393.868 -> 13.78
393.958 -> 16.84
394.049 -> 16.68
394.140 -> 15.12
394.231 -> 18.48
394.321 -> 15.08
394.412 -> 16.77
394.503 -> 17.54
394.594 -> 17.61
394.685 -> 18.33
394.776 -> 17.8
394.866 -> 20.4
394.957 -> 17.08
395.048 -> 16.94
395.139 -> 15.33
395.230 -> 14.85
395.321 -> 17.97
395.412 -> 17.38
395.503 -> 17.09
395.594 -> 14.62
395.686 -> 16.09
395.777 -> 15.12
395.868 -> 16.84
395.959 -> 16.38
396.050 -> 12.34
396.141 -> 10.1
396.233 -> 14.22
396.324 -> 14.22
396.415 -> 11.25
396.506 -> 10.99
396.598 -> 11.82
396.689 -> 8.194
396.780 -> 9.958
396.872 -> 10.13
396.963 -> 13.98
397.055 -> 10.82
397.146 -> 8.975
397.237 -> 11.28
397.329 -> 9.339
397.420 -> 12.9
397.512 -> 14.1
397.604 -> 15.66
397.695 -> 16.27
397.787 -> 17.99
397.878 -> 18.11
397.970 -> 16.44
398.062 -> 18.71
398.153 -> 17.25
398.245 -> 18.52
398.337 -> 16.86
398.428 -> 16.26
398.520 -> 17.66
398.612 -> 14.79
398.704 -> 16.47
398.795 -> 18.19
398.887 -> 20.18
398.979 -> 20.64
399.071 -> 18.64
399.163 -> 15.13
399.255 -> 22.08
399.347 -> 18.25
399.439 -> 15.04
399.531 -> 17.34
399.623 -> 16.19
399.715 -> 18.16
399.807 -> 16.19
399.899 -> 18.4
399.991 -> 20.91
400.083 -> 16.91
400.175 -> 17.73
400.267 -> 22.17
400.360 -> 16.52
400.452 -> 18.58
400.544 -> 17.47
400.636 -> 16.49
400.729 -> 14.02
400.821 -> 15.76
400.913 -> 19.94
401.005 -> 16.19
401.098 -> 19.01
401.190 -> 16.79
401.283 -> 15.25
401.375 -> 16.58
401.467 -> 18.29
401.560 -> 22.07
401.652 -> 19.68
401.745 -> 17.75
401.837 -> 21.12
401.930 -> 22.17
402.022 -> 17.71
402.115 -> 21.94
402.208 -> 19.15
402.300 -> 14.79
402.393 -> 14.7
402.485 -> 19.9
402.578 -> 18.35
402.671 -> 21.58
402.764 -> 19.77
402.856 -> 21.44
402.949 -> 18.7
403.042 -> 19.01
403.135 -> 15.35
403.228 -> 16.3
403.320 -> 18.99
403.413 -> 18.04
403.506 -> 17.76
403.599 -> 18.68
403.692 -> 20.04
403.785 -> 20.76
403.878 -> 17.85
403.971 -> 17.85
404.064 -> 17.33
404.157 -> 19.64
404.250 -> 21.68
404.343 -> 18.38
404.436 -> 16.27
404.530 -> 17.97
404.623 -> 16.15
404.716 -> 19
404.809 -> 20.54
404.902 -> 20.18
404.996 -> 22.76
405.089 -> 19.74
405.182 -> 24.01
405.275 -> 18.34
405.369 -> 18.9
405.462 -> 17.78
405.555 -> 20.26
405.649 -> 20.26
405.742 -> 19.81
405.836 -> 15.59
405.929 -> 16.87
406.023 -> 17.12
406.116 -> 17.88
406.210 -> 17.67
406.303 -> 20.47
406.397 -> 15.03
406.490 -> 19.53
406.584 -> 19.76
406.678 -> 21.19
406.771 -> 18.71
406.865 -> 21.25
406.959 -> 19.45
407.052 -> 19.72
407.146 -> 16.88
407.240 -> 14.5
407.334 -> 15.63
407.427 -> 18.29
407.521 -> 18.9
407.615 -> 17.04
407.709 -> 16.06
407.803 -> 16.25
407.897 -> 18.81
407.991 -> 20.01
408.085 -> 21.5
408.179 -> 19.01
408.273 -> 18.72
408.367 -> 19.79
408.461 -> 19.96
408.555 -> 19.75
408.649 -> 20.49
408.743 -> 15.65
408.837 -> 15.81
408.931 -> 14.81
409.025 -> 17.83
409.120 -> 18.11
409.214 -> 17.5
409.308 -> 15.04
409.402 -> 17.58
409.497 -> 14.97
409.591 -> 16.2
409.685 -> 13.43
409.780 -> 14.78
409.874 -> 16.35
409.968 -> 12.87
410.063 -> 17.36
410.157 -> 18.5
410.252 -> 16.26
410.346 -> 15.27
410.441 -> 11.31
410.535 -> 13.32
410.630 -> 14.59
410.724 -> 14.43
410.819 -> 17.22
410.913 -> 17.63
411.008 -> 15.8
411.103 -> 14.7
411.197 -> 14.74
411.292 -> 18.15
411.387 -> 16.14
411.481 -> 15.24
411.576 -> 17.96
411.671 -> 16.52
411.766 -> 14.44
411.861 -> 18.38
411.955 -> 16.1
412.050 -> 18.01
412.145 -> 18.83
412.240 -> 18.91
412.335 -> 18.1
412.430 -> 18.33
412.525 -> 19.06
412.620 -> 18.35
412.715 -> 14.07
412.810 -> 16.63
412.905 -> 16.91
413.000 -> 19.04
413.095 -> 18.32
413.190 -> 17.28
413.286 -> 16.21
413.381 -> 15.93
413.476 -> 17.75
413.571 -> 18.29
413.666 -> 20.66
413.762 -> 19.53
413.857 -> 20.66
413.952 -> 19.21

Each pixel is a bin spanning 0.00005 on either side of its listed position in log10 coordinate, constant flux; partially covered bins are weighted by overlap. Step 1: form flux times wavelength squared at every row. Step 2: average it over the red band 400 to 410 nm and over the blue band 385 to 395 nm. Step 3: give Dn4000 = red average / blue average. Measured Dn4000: 1.25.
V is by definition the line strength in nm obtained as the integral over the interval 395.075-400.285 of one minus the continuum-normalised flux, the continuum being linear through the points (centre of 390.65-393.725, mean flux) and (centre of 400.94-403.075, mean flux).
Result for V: 0.53 nm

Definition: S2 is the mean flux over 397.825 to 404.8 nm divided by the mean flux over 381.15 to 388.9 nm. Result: 1.24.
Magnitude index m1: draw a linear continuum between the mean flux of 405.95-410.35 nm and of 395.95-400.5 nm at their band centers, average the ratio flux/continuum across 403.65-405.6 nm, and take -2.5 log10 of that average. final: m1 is -0.14 mag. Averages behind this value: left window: 15.6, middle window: 19.3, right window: 17.6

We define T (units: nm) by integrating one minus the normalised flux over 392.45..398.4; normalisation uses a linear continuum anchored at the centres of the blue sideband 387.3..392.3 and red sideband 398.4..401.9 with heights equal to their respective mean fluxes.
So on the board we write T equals 0.75 nm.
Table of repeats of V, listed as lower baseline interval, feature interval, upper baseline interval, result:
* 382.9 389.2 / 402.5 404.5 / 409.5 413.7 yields -0.36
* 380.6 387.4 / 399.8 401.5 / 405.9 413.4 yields -0.13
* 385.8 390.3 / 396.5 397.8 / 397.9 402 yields 0.39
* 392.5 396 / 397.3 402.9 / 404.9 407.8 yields -0.26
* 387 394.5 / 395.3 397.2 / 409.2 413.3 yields 0.28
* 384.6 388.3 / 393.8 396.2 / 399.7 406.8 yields 0.18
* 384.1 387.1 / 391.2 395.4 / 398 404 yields 0.37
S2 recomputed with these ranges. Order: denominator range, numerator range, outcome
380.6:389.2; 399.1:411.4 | 1.22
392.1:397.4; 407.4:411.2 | 1.17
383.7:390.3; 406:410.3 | 1.17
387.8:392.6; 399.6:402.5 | 1.16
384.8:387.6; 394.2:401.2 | 0.96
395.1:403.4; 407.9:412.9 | 1.02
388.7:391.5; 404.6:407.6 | 1.24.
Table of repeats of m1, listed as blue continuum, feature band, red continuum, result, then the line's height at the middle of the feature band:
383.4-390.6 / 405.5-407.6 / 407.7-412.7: -0.11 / 16.6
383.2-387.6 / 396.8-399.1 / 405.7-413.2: 0.04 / 16.1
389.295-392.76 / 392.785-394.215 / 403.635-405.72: 0.23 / 16.7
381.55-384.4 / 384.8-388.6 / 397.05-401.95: -0.18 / 13.7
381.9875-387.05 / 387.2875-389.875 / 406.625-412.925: 0.06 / 14.9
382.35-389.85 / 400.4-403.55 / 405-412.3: -0.11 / 16.5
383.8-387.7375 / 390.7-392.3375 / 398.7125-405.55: -0.02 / 16.8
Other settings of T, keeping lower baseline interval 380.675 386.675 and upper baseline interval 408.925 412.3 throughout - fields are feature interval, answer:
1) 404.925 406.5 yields -0.31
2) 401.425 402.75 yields -0.31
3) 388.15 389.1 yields 0.09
